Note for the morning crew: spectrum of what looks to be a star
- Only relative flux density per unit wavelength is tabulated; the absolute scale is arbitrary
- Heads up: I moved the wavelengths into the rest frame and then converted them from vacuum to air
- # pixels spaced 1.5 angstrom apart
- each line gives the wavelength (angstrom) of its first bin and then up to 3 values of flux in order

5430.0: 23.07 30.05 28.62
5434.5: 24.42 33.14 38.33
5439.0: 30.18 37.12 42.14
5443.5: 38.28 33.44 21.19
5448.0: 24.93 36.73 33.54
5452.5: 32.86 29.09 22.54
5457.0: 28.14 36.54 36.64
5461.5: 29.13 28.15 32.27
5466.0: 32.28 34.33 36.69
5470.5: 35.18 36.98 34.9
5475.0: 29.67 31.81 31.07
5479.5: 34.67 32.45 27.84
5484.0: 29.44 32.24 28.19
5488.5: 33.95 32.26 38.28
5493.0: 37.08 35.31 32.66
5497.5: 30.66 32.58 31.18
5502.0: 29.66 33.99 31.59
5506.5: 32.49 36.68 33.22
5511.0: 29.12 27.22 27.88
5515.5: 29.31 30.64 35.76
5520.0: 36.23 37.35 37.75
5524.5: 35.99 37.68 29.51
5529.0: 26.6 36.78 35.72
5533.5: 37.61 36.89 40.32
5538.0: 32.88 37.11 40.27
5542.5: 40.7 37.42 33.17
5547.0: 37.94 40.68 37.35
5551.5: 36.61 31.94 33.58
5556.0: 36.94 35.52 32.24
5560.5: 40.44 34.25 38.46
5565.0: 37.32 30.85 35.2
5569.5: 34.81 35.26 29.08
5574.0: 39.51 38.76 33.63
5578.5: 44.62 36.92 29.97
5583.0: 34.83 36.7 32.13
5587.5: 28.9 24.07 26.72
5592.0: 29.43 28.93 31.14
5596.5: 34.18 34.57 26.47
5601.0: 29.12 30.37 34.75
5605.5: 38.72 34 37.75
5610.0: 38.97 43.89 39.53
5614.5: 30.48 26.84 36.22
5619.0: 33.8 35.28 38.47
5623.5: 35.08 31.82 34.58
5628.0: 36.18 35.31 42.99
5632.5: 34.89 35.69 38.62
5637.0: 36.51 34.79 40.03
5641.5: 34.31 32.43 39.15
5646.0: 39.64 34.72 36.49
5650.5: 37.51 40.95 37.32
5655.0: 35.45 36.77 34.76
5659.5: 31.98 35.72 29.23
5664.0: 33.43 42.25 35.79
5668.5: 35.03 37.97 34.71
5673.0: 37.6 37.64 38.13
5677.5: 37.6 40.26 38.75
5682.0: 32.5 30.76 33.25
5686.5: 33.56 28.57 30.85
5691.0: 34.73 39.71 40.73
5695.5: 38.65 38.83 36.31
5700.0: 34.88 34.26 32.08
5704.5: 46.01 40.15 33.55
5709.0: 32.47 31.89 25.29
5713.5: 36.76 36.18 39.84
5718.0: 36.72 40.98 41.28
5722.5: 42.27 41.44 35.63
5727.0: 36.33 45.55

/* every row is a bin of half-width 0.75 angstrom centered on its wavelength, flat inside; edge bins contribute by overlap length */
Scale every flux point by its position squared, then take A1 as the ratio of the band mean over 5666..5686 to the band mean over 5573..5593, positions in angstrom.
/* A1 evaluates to 1.12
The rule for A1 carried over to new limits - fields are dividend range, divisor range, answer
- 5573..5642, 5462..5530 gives 1.10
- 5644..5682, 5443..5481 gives 1.23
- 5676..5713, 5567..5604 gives 1.12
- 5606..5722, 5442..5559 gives 1.14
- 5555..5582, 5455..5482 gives 1.14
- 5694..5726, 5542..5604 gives 1.14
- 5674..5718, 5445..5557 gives 1.15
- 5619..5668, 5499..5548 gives 1.10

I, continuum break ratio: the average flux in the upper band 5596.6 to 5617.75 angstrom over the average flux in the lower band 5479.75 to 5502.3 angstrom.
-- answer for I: 1.06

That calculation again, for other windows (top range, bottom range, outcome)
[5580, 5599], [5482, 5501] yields 0.96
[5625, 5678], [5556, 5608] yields 1.08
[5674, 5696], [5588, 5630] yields 1.07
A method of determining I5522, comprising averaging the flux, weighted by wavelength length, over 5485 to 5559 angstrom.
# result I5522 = 34.3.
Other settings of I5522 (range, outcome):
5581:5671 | 34.7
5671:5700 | 35.9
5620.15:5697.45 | 36.1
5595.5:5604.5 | 31.5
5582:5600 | 30.7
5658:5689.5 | 35.1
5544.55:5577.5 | 35.6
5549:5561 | 35.6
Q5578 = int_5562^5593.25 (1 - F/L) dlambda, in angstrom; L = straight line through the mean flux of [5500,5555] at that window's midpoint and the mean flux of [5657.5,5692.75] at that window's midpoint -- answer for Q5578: 0.8 angstrom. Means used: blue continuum 34.5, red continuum 35.1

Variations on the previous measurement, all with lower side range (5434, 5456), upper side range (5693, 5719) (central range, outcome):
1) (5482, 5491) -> 0.49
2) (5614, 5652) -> -0.80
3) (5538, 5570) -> -2.33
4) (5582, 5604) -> 2.39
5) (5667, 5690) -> 0.37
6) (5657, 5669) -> 0.25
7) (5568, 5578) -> -0.38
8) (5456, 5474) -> -0.49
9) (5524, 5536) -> -0.46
